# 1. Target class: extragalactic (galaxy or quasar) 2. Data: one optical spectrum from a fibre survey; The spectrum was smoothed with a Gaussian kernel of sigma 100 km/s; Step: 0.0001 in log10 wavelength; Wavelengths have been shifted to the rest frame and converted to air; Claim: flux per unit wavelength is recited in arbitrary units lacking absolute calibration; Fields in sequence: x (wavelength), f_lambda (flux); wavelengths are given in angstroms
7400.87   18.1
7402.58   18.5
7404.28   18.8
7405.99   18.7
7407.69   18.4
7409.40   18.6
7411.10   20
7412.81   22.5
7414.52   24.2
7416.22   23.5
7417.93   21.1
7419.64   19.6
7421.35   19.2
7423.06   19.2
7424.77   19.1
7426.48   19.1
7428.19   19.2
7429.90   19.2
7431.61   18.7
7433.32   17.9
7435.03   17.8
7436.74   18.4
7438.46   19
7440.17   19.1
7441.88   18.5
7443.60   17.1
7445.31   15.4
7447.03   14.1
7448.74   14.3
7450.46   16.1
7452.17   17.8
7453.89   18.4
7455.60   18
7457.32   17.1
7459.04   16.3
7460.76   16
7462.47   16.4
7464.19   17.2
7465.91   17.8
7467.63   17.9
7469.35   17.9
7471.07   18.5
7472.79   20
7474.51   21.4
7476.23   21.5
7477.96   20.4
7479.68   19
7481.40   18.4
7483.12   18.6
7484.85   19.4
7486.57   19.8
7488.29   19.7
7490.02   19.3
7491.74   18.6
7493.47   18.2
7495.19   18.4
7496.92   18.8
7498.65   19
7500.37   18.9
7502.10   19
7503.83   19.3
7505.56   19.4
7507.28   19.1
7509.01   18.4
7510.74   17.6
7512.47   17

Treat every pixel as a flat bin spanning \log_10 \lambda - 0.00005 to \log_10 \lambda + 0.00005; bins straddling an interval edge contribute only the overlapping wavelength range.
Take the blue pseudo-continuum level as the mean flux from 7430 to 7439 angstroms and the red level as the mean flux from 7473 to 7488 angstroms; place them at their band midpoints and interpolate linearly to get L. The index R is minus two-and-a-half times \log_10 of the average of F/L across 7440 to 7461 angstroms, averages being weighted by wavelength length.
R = 0.13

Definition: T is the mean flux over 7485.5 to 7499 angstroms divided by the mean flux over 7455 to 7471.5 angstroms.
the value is 1.10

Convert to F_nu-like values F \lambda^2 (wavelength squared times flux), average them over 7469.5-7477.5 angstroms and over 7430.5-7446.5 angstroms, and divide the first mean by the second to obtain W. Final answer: 1.13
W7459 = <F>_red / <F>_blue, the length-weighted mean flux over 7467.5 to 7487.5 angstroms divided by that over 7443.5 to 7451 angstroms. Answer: 1.3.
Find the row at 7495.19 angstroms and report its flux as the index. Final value 18.4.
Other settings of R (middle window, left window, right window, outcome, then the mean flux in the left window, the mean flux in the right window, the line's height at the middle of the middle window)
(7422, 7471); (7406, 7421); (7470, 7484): 0.15 mag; 20.8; 19.7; 20.2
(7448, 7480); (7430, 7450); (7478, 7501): 0.01 mag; 17.3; 19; 18.1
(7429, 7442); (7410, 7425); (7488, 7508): 0.11 mag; 21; 19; 20.5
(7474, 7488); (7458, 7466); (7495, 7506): -0.11 mag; 16.6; 19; 17.8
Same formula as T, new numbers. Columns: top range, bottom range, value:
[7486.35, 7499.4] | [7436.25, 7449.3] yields 1.11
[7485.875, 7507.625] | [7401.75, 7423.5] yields 0.94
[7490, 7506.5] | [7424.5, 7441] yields 1.01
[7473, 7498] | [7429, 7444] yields 1.05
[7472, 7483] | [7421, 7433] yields 1.05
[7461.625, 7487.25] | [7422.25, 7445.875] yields 1.03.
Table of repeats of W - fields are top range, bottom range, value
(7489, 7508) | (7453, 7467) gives 1.11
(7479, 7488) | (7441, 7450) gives 1.21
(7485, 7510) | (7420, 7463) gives 1.09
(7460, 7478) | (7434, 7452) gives 1.10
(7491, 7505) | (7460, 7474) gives 1.06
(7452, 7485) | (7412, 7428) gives 0.90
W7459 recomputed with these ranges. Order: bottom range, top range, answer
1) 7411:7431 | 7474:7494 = 0.95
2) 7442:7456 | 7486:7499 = 1.15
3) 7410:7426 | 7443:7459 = 0.79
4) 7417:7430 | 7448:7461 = 0.86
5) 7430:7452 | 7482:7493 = 1.11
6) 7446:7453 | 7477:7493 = 1.24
